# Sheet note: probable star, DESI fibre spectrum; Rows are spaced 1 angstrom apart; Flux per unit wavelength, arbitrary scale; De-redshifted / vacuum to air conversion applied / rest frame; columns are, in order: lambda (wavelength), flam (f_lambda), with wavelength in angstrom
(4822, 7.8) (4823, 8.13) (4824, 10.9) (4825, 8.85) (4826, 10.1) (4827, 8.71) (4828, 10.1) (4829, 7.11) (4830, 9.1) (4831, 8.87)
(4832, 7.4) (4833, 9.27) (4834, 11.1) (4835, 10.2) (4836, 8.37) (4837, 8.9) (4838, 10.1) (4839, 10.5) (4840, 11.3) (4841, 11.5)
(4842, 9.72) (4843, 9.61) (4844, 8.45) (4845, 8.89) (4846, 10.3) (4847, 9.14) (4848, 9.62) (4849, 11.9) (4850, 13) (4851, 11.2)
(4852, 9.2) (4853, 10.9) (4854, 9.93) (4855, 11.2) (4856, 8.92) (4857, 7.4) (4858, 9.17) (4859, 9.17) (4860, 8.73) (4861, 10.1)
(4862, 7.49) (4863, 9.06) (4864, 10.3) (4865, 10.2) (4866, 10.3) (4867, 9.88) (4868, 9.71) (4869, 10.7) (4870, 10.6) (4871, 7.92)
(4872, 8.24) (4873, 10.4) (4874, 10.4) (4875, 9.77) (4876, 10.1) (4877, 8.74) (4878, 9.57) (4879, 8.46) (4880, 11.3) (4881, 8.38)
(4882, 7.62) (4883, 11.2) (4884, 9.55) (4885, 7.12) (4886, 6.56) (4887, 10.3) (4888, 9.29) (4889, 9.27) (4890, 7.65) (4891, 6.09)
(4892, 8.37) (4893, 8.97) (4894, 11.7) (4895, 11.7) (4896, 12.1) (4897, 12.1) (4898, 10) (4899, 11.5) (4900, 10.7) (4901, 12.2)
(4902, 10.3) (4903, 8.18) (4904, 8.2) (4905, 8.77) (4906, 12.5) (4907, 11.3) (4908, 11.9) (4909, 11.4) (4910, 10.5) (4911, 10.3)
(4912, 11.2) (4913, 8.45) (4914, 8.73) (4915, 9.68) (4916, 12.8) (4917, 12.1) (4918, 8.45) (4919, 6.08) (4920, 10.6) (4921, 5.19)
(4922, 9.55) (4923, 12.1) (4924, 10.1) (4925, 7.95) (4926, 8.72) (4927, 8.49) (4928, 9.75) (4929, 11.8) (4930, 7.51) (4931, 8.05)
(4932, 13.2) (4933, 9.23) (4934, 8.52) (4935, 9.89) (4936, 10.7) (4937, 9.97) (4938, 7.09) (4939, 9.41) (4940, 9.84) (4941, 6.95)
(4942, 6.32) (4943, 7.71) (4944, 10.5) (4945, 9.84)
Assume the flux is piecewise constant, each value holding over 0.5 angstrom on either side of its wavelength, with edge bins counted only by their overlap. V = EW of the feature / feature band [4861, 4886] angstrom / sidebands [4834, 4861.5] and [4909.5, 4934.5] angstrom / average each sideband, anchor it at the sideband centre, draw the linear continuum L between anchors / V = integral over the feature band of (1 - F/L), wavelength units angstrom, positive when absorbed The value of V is 0.99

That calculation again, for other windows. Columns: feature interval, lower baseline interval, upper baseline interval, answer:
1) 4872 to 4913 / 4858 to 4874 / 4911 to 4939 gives -1.5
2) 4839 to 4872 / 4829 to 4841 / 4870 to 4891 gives -1.9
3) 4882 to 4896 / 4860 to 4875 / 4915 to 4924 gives 0.8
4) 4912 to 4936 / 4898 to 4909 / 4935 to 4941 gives 0.7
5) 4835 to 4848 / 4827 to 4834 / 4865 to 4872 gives -0.9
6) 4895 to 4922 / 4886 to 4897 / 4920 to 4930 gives -2.3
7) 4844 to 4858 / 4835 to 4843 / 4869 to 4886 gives -0.3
